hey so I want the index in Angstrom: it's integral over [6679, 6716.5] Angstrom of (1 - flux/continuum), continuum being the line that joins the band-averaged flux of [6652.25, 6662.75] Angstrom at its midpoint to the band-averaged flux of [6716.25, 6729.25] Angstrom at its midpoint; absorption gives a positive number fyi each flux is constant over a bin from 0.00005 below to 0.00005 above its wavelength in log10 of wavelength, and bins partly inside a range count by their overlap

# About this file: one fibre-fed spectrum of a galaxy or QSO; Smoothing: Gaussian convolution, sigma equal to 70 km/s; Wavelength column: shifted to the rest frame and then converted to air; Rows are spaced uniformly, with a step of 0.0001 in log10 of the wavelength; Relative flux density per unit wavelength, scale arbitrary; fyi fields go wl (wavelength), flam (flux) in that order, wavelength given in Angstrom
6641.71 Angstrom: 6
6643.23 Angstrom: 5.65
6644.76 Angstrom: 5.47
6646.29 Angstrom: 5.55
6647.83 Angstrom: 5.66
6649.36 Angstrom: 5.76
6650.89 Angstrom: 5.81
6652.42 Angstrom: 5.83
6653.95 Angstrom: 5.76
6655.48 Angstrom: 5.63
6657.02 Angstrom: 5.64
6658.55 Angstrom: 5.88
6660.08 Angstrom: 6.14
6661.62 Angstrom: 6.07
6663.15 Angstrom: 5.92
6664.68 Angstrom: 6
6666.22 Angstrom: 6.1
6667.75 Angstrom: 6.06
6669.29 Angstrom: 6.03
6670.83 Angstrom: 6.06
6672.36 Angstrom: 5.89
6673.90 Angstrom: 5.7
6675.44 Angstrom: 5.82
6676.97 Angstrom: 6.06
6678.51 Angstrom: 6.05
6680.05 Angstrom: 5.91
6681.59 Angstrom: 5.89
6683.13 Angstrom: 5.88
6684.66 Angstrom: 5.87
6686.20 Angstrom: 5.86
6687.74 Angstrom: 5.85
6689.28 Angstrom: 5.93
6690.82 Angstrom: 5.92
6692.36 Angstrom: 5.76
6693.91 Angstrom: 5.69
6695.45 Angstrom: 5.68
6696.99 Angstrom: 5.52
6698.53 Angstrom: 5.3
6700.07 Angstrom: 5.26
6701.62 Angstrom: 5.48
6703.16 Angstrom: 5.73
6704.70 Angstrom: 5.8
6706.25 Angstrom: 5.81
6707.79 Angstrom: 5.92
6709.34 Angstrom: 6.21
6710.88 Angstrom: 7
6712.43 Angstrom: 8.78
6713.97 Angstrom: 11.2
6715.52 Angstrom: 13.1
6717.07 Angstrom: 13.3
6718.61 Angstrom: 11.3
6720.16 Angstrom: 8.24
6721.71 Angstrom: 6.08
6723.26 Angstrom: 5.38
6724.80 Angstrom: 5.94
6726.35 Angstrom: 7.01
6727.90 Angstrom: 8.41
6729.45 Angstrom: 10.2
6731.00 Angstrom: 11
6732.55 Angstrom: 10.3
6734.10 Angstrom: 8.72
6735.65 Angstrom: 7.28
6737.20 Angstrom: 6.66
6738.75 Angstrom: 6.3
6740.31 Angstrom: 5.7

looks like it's 4.6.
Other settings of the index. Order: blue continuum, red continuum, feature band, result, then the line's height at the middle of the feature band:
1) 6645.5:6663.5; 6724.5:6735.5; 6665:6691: 3.1 Angstrom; 6.74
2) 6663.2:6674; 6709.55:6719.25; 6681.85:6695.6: 3.7 Angstrom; 7.98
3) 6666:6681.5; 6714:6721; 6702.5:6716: 3.7 Angstrom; 10.4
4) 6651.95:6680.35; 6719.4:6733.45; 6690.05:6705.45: 3.1 Angstrom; 7.05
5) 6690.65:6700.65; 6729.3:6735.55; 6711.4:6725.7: -2.0 Angstrom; 8.17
